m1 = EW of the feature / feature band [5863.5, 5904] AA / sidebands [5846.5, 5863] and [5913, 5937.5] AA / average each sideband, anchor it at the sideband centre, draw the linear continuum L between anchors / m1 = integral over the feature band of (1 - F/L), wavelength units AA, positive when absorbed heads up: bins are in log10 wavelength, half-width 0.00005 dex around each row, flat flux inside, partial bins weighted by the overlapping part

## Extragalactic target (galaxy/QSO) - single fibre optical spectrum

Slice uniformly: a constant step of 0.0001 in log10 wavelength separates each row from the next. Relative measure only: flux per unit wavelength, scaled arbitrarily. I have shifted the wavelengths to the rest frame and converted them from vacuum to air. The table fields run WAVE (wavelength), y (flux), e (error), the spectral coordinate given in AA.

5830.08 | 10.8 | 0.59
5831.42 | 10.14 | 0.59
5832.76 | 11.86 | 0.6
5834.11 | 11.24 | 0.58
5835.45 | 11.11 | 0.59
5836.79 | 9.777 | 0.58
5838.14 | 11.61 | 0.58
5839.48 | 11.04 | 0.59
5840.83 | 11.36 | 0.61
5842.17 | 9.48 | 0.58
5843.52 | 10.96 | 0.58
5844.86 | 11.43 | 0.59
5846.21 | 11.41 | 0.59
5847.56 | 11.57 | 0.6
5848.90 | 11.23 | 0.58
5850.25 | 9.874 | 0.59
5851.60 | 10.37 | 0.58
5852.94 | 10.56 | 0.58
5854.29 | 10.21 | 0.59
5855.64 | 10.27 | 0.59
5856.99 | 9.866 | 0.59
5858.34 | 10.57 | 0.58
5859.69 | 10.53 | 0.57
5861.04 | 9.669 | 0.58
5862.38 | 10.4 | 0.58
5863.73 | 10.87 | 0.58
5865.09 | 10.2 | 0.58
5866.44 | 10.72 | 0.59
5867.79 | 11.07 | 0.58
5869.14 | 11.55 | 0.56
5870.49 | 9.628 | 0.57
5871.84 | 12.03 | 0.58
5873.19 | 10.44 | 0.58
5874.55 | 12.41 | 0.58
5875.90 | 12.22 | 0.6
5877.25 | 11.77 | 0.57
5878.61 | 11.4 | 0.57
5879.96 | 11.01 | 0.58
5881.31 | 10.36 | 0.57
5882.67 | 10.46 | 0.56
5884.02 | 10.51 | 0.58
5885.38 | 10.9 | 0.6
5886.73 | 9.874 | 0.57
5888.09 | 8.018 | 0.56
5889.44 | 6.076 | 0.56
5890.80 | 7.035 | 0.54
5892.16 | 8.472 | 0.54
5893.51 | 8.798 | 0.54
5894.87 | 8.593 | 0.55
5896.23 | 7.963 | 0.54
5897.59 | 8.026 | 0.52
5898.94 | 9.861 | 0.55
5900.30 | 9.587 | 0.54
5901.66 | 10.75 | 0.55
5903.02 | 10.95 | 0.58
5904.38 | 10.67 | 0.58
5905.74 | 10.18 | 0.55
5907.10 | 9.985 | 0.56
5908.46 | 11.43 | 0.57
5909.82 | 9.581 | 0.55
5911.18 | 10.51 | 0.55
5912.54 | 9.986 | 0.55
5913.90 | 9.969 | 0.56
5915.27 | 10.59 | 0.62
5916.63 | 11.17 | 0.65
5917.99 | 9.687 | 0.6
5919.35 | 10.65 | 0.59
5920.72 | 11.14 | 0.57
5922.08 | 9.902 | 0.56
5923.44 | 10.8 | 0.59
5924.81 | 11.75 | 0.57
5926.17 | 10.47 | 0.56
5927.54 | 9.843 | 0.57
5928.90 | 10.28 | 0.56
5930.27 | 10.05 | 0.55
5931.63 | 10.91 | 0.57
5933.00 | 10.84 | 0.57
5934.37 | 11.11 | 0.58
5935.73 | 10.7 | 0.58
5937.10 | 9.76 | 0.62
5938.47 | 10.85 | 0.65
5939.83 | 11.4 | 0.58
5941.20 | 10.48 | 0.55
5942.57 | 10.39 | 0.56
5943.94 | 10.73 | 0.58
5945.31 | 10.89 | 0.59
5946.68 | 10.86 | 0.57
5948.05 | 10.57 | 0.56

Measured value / 1.7 AA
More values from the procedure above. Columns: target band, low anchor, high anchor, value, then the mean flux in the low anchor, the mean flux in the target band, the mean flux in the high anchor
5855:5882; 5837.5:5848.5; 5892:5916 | -0.7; 11.1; 10.8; 9.8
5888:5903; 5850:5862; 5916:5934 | 2.6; 10.2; 8.6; 10.6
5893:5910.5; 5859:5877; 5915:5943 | 1.7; 10.9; 9.73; 10.6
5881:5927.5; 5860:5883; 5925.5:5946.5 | 4.0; 11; 9.84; 10.6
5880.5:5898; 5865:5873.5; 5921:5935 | 3.1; 10.9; 8.88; 10.6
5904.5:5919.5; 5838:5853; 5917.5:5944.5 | 0.4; 10.9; 10.3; 10.6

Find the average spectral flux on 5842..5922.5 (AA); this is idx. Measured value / 10.3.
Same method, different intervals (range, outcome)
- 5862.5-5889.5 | 10.7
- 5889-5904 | 8.82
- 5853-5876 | 10.7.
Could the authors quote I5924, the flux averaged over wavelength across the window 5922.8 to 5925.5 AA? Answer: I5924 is 11.3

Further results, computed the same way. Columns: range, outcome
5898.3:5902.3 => 10.1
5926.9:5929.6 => 10.1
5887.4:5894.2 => 7.68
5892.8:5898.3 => 8.37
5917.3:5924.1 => 10.4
